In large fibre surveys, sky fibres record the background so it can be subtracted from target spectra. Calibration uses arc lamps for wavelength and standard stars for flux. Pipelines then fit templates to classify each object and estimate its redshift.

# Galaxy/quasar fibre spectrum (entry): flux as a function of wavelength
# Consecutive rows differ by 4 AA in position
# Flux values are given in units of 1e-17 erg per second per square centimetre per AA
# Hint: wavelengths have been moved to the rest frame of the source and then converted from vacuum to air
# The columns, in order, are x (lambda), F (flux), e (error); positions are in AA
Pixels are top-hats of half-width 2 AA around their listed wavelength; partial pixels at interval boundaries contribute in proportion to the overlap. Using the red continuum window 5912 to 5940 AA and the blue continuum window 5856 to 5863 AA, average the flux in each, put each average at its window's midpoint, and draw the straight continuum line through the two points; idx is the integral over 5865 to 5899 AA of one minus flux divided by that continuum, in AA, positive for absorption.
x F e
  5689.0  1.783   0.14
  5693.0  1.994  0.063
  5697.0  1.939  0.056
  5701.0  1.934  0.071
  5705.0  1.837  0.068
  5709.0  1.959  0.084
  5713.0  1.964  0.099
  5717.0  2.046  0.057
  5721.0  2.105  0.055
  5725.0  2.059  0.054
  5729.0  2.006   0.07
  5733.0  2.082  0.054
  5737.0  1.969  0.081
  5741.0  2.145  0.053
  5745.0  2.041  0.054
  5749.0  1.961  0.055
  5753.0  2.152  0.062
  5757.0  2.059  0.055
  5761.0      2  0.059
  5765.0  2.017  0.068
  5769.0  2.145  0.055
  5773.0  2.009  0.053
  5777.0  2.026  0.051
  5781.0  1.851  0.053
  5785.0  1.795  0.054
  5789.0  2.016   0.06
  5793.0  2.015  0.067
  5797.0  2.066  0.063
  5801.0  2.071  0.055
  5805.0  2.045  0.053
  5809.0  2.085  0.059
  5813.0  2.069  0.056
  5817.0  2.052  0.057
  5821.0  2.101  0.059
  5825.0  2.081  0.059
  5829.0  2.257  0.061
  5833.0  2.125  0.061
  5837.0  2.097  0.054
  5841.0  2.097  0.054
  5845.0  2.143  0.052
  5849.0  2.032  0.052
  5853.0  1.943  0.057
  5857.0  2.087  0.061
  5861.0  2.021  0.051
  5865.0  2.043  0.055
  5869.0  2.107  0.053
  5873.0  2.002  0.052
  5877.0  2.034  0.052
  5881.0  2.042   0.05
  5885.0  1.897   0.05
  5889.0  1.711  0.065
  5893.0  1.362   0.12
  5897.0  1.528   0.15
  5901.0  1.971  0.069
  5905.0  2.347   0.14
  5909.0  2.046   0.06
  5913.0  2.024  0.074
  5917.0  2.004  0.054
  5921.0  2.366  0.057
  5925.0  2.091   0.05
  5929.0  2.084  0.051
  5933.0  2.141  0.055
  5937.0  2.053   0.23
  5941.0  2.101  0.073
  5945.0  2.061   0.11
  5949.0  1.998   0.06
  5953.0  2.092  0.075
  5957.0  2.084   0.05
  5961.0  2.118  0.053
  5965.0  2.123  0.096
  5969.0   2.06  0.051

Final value 3.6 AA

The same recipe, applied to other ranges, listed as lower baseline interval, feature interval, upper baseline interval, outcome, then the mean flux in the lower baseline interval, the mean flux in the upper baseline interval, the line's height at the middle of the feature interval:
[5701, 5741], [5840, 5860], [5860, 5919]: -1.0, 2.01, 1.94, 1.96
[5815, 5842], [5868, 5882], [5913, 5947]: 0.5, 2.12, 2.11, 2.11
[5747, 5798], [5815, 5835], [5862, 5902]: -1.9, 2.01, 1.87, 1.94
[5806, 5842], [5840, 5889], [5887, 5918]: -1.0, 2.11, 1.87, 1.98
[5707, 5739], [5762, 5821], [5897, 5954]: 0.6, 2.02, 2.08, 2.04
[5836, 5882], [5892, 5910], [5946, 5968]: 1.7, 2.05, 2.08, 2.07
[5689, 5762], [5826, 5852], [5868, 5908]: -2.5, 2.01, 1.9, 1.93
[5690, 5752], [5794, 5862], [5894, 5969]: -1.7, 2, 2.06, 2.03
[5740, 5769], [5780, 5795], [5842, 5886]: 0.9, 2.06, 2.04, 2.05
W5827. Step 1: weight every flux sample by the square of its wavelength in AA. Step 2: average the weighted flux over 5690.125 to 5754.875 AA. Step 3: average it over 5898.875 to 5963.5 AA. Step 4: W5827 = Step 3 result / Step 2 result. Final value 1.12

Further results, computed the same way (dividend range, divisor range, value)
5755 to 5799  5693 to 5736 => 1.03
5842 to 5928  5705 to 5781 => 1.03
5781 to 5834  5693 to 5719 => 1.09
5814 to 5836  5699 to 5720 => 1.13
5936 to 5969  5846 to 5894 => 1.09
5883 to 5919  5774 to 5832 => 0.95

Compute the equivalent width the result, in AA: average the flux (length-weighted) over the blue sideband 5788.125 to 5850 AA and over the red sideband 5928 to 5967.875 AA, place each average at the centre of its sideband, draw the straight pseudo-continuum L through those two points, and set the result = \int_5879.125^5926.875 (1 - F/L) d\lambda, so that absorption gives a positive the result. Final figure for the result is 3.1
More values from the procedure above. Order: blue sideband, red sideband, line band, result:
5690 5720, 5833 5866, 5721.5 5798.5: -1.1 AA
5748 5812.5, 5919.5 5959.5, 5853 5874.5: 0.2 AA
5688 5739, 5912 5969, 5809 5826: -0.4 AA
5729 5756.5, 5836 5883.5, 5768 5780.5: 0.2 AA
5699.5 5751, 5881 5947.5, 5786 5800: -0.1 AA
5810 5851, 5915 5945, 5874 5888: 0.9 AA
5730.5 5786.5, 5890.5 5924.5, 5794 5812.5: -0.6 AA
